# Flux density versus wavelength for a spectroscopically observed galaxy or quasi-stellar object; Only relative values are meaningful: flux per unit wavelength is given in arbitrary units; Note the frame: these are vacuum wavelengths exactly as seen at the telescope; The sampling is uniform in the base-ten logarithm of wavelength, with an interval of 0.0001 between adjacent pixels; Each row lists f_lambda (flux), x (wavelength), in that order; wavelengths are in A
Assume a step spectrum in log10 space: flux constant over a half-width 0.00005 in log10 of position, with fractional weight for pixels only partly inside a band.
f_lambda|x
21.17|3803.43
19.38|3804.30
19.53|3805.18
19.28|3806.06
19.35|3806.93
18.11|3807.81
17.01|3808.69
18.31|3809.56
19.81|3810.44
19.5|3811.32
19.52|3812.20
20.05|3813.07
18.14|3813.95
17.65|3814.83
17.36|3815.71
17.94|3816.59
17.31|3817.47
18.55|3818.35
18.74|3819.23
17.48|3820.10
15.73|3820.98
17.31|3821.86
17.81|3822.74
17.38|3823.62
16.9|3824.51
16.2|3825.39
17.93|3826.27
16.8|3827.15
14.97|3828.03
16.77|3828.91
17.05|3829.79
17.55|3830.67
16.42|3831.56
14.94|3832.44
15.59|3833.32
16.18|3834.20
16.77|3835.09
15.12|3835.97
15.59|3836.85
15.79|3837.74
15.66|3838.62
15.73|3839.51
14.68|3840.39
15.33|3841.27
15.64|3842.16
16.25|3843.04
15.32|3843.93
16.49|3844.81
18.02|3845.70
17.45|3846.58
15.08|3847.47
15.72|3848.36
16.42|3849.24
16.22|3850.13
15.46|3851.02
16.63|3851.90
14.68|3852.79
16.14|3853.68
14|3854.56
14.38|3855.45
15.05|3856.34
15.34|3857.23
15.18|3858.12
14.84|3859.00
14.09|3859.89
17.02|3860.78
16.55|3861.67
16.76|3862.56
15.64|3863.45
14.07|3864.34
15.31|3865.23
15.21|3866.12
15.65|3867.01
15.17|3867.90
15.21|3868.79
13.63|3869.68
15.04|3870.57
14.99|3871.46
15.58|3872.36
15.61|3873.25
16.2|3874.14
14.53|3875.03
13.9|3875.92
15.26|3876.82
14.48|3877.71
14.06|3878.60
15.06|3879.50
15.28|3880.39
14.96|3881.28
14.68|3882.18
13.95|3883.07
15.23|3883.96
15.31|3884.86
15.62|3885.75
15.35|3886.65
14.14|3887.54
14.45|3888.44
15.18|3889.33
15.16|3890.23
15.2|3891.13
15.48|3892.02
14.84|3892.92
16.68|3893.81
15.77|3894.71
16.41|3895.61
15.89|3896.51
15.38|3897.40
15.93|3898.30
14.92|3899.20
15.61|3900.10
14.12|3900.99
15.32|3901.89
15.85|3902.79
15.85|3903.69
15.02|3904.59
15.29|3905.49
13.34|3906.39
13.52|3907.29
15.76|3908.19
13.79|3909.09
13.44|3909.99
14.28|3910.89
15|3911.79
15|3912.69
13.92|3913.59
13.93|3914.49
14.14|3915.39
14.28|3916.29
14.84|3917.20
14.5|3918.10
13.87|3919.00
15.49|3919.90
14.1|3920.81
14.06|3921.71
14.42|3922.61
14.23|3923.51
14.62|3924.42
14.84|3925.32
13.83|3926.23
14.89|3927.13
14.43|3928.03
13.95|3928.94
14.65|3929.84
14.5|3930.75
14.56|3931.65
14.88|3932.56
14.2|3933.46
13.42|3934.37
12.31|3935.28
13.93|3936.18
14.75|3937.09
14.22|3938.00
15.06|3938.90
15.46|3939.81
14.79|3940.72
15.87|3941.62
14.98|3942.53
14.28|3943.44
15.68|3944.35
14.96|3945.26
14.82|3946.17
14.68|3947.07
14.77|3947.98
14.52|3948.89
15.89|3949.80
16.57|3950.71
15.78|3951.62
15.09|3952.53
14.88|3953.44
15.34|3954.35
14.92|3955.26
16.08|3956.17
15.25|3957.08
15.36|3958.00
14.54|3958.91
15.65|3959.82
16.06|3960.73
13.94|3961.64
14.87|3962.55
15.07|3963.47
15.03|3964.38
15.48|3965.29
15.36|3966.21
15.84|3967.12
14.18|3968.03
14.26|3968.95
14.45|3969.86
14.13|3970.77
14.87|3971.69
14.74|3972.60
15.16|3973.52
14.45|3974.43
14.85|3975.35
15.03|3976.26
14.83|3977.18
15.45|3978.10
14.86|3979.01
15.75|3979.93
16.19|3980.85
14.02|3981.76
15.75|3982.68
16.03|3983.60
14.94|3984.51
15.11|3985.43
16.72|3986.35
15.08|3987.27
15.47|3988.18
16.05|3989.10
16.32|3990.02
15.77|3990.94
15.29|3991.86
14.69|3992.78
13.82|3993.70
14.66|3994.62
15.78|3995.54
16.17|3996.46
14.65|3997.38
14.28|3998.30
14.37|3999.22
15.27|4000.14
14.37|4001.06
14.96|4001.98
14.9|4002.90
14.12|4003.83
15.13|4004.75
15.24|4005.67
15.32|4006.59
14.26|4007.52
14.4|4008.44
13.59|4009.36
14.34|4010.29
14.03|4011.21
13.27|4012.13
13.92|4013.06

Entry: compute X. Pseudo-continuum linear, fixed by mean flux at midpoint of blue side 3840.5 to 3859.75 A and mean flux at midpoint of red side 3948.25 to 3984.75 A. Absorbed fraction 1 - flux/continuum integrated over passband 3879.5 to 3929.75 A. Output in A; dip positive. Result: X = 1.9 A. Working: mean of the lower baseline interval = 15.7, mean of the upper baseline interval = 15.1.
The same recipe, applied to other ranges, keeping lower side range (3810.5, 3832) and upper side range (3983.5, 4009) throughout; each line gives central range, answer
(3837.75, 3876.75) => 3.6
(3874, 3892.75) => 2.0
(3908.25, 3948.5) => 3.9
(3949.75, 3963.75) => 0.3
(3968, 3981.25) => 0.4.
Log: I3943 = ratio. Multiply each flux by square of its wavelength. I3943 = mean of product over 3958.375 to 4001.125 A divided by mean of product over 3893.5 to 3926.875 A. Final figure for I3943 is 1.06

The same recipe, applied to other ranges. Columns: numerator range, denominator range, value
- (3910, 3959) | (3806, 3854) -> 0.92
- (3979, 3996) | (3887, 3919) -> 1.08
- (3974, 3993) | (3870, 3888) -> 1.08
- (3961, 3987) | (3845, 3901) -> 1.03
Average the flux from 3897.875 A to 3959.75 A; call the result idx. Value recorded 14.7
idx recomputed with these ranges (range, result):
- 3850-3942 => 14.9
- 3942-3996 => 15.2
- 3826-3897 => 15.5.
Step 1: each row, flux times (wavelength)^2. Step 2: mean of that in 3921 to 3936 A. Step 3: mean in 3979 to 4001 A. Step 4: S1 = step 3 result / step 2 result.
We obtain 1.11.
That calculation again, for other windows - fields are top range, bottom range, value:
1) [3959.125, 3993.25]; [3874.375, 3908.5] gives 1.05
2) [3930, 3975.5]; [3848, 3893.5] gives 1.02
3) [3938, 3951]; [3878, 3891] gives 1.05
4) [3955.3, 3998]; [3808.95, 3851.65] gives 0.97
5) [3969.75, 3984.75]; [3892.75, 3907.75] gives 1.02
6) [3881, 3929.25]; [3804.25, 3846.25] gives 0.90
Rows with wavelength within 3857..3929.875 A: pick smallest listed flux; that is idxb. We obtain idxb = 13.34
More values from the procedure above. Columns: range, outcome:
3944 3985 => 13.94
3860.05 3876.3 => 13.63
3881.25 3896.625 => 13.95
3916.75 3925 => 13.87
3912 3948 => 12.31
